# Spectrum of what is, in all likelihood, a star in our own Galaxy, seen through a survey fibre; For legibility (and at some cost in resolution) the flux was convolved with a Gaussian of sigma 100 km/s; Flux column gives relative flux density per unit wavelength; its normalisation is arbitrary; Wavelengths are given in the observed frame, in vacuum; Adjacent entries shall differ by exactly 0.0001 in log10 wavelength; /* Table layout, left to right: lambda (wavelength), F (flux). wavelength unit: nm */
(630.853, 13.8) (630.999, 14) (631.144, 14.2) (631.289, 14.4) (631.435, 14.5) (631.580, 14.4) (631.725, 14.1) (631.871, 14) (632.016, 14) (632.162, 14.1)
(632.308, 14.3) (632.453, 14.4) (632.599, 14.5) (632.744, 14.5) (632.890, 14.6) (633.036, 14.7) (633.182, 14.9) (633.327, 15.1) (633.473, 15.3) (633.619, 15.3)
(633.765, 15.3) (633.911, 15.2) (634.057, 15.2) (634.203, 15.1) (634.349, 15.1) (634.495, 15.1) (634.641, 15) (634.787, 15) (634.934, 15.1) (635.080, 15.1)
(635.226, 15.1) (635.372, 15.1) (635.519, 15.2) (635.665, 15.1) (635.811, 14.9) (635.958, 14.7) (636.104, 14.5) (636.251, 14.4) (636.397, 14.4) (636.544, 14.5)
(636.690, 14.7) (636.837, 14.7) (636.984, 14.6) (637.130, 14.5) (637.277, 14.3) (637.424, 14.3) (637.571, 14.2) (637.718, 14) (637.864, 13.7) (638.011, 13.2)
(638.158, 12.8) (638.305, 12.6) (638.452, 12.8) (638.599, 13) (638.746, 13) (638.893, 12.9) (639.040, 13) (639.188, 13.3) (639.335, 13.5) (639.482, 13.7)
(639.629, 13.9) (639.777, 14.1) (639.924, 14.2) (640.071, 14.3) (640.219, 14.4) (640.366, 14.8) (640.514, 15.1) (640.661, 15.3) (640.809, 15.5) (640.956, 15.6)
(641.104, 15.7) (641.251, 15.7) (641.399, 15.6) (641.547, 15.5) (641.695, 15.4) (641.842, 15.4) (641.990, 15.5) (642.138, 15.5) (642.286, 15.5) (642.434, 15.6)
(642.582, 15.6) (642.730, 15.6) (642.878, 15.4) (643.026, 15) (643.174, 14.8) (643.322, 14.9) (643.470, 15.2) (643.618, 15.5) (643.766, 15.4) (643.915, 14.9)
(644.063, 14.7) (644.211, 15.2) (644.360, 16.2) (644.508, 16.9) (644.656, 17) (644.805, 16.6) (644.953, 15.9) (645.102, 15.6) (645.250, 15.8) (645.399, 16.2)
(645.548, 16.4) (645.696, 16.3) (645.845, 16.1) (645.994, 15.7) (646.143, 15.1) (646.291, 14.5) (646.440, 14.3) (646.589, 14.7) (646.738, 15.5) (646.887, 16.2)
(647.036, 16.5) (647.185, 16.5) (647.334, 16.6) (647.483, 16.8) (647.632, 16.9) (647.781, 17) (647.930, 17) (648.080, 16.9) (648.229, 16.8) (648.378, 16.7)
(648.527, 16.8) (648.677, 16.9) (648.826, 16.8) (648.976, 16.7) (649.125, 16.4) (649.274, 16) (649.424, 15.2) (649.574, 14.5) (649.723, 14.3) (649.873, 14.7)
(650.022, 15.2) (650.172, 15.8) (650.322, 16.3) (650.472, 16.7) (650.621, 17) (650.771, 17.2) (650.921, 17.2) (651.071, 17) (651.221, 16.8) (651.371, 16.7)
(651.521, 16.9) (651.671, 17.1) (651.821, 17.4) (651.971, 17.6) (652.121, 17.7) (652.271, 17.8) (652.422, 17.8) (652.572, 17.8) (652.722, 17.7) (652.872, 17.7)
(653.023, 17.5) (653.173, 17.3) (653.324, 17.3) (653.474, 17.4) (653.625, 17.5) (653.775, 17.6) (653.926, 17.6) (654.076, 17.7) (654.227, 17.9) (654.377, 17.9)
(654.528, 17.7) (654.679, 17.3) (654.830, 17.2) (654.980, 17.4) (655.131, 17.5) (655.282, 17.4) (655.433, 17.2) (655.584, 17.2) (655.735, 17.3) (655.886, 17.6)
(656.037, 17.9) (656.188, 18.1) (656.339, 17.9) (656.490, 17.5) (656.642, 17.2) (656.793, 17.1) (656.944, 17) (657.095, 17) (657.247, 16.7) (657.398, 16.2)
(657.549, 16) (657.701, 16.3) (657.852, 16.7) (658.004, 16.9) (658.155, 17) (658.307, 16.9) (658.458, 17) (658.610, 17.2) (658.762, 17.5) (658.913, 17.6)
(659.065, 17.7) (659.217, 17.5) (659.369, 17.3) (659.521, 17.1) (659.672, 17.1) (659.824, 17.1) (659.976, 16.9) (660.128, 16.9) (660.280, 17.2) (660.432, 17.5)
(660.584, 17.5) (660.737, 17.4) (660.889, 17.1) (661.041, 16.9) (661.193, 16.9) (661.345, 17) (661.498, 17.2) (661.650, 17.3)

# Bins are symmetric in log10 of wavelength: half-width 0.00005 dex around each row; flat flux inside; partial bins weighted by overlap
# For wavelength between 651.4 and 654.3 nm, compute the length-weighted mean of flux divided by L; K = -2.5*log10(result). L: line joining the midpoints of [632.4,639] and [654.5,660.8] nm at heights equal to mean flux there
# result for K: -0.059 mag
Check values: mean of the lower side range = 14.5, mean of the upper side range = 17.2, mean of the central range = 17.5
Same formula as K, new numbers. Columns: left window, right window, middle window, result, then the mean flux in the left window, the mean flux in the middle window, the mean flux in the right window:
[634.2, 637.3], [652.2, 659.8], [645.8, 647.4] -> 0.04 mag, 14.8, 15.6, 17.3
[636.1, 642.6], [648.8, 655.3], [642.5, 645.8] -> -0.02 mag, 14.4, 15.7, 17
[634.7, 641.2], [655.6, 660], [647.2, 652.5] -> -0.04 mag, 14.3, 16.6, 17.2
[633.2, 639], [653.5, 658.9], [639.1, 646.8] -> 0.01 mag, 14.5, 15.3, 17.3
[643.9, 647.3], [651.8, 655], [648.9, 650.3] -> 0.09 mag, 15.8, 15.5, 17.6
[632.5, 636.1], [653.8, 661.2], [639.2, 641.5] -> 0.06 mag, 15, 14.7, 17.2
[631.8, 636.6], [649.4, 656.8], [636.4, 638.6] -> 0.10 mag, 14.8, 13.9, 17.1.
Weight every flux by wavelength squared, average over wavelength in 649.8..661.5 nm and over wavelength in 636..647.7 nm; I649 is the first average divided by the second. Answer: 1.20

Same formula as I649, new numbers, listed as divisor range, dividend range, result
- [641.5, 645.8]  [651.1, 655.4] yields 1.15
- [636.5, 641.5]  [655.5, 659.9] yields 1.28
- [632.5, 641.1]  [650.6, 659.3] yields 1.27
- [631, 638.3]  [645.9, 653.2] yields 1.19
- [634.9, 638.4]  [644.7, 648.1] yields 1.15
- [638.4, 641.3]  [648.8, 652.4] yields 1.20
